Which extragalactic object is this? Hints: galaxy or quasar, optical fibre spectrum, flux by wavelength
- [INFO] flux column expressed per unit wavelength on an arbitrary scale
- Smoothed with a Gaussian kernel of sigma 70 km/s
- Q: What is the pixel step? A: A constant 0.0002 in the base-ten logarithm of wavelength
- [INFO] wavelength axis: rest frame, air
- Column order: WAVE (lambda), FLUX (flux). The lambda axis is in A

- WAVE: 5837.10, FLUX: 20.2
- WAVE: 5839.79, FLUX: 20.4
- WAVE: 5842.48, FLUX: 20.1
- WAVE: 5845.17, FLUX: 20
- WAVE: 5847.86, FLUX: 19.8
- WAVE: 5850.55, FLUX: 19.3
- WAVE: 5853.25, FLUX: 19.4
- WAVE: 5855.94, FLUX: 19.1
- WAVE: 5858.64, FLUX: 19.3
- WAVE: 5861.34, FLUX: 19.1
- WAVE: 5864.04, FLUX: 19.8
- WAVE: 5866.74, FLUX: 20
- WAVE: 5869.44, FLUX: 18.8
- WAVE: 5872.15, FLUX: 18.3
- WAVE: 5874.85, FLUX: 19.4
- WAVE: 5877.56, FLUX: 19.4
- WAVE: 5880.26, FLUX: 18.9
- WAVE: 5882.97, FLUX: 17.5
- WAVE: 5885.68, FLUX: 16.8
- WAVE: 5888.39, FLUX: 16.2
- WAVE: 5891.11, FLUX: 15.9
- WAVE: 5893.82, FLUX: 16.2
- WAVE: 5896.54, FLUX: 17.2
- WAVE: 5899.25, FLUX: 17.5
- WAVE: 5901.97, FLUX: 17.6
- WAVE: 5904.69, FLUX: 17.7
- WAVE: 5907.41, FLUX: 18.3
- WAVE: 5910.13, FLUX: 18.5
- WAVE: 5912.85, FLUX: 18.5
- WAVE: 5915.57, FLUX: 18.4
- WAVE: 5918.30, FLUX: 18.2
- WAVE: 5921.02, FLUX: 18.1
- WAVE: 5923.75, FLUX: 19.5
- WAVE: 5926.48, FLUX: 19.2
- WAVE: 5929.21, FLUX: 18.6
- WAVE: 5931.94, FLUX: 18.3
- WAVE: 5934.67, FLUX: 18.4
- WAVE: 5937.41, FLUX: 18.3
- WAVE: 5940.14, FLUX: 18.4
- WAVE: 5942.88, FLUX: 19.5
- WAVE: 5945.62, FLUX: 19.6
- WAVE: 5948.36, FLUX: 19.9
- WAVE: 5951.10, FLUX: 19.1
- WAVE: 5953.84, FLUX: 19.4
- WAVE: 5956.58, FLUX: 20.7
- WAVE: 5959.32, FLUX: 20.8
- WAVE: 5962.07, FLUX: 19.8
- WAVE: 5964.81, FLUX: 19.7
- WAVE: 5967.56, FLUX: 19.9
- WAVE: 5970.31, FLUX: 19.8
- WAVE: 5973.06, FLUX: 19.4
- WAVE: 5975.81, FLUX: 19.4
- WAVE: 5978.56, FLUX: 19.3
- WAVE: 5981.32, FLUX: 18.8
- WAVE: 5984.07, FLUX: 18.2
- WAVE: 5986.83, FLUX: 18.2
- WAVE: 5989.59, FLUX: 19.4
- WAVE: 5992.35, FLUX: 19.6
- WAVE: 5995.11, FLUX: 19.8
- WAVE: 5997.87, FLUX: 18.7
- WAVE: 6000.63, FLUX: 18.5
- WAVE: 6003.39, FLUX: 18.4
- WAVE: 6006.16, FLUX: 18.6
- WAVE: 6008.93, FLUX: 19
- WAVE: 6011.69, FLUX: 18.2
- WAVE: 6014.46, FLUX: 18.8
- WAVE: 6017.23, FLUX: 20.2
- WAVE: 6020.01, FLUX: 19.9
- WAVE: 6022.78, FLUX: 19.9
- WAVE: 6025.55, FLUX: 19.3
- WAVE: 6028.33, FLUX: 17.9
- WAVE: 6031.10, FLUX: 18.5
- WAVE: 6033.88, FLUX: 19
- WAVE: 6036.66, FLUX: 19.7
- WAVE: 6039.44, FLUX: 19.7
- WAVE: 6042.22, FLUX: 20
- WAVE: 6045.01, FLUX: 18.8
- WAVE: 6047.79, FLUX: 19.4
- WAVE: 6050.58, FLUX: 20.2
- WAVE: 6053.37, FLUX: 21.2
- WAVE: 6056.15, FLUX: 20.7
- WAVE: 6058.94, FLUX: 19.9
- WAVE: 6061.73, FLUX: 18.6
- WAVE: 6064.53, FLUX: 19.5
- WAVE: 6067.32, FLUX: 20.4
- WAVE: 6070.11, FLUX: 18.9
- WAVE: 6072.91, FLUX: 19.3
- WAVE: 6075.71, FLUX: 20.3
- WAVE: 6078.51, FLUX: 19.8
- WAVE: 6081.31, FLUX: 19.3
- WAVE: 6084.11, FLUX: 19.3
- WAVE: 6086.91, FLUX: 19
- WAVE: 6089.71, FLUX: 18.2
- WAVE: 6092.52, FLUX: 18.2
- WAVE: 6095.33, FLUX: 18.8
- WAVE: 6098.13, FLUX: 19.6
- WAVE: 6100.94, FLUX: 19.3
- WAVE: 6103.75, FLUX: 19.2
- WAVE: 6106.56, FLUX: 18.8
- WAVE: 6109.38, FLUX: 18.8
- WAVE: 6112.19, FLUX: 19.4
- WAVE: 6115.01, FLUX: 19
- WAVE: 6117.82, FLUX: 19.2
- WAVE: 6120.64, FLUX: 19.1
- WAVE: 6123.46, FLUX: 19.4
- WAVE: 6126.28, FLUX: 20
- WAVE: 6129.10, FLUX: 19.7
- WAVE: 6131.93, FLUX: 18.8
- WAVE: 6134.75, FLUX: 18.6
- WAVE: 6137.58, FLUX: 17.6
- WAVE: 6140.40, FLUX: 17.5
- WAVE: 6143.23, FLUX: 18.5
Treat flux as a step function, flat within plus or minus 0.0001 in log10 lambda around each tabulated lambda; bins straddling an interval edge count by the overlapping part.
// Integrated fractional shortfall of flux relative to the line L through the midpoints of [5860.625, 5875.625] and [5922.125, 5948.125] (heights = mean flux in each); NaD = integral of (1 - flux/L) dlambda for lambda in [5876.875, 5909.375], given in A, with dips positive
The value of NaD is 2.9 A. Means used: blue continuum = 19.2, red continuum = 18.9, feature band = 17.4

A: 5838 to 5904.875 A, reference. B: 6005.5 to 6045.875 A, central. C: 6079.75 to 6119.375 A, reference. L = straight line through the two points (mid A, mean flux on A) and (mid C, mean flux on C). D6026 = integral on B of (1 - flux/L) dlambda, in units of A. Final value -0.7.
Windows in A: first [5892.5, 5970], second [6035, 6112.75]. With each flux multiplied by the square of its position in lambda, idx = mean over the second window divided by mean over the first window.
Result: 1.1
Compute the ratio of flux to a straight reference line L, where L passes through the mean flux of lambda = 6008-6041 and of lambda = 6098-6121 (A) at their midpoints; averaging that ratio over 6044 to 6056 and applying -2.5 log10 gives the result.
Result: -0.05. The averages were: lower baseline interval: 19.2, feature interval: 20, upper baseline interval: 19.1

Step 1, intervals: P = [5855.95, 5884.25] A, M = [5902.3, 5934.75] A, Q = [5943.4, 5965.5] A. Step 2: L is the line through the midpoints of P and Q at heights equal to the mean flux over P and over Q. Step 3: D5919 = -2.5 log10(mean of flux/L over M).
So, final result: 0.06 mag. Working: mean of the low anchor 19.1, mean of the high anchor 19.9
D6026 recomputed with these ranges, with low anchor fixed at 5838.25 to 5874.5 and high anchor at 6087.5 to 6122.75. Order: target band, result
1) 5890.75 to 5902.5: 1.5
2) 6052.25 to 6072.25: -0.8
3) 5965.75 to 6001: 0.1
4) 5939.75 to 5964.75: -0.6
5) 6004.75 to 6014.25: 0.3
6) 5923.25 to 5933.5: 0.3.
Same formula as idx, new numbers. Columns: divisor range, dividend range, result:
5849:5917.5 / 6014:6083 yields 1.13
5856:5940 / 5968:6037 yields 1.08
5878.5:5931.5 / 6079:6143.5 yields 1.14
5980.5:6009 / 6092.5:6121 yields 1.05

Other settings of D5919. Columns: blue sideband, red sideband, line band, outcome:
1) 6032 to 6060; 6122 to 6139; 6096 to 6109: 0.01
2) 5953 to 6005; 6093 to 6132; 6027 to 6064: -0.01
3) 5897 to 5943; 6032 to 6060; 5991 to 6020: 0.02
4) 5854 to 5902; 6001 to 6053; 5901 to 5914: 0.02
